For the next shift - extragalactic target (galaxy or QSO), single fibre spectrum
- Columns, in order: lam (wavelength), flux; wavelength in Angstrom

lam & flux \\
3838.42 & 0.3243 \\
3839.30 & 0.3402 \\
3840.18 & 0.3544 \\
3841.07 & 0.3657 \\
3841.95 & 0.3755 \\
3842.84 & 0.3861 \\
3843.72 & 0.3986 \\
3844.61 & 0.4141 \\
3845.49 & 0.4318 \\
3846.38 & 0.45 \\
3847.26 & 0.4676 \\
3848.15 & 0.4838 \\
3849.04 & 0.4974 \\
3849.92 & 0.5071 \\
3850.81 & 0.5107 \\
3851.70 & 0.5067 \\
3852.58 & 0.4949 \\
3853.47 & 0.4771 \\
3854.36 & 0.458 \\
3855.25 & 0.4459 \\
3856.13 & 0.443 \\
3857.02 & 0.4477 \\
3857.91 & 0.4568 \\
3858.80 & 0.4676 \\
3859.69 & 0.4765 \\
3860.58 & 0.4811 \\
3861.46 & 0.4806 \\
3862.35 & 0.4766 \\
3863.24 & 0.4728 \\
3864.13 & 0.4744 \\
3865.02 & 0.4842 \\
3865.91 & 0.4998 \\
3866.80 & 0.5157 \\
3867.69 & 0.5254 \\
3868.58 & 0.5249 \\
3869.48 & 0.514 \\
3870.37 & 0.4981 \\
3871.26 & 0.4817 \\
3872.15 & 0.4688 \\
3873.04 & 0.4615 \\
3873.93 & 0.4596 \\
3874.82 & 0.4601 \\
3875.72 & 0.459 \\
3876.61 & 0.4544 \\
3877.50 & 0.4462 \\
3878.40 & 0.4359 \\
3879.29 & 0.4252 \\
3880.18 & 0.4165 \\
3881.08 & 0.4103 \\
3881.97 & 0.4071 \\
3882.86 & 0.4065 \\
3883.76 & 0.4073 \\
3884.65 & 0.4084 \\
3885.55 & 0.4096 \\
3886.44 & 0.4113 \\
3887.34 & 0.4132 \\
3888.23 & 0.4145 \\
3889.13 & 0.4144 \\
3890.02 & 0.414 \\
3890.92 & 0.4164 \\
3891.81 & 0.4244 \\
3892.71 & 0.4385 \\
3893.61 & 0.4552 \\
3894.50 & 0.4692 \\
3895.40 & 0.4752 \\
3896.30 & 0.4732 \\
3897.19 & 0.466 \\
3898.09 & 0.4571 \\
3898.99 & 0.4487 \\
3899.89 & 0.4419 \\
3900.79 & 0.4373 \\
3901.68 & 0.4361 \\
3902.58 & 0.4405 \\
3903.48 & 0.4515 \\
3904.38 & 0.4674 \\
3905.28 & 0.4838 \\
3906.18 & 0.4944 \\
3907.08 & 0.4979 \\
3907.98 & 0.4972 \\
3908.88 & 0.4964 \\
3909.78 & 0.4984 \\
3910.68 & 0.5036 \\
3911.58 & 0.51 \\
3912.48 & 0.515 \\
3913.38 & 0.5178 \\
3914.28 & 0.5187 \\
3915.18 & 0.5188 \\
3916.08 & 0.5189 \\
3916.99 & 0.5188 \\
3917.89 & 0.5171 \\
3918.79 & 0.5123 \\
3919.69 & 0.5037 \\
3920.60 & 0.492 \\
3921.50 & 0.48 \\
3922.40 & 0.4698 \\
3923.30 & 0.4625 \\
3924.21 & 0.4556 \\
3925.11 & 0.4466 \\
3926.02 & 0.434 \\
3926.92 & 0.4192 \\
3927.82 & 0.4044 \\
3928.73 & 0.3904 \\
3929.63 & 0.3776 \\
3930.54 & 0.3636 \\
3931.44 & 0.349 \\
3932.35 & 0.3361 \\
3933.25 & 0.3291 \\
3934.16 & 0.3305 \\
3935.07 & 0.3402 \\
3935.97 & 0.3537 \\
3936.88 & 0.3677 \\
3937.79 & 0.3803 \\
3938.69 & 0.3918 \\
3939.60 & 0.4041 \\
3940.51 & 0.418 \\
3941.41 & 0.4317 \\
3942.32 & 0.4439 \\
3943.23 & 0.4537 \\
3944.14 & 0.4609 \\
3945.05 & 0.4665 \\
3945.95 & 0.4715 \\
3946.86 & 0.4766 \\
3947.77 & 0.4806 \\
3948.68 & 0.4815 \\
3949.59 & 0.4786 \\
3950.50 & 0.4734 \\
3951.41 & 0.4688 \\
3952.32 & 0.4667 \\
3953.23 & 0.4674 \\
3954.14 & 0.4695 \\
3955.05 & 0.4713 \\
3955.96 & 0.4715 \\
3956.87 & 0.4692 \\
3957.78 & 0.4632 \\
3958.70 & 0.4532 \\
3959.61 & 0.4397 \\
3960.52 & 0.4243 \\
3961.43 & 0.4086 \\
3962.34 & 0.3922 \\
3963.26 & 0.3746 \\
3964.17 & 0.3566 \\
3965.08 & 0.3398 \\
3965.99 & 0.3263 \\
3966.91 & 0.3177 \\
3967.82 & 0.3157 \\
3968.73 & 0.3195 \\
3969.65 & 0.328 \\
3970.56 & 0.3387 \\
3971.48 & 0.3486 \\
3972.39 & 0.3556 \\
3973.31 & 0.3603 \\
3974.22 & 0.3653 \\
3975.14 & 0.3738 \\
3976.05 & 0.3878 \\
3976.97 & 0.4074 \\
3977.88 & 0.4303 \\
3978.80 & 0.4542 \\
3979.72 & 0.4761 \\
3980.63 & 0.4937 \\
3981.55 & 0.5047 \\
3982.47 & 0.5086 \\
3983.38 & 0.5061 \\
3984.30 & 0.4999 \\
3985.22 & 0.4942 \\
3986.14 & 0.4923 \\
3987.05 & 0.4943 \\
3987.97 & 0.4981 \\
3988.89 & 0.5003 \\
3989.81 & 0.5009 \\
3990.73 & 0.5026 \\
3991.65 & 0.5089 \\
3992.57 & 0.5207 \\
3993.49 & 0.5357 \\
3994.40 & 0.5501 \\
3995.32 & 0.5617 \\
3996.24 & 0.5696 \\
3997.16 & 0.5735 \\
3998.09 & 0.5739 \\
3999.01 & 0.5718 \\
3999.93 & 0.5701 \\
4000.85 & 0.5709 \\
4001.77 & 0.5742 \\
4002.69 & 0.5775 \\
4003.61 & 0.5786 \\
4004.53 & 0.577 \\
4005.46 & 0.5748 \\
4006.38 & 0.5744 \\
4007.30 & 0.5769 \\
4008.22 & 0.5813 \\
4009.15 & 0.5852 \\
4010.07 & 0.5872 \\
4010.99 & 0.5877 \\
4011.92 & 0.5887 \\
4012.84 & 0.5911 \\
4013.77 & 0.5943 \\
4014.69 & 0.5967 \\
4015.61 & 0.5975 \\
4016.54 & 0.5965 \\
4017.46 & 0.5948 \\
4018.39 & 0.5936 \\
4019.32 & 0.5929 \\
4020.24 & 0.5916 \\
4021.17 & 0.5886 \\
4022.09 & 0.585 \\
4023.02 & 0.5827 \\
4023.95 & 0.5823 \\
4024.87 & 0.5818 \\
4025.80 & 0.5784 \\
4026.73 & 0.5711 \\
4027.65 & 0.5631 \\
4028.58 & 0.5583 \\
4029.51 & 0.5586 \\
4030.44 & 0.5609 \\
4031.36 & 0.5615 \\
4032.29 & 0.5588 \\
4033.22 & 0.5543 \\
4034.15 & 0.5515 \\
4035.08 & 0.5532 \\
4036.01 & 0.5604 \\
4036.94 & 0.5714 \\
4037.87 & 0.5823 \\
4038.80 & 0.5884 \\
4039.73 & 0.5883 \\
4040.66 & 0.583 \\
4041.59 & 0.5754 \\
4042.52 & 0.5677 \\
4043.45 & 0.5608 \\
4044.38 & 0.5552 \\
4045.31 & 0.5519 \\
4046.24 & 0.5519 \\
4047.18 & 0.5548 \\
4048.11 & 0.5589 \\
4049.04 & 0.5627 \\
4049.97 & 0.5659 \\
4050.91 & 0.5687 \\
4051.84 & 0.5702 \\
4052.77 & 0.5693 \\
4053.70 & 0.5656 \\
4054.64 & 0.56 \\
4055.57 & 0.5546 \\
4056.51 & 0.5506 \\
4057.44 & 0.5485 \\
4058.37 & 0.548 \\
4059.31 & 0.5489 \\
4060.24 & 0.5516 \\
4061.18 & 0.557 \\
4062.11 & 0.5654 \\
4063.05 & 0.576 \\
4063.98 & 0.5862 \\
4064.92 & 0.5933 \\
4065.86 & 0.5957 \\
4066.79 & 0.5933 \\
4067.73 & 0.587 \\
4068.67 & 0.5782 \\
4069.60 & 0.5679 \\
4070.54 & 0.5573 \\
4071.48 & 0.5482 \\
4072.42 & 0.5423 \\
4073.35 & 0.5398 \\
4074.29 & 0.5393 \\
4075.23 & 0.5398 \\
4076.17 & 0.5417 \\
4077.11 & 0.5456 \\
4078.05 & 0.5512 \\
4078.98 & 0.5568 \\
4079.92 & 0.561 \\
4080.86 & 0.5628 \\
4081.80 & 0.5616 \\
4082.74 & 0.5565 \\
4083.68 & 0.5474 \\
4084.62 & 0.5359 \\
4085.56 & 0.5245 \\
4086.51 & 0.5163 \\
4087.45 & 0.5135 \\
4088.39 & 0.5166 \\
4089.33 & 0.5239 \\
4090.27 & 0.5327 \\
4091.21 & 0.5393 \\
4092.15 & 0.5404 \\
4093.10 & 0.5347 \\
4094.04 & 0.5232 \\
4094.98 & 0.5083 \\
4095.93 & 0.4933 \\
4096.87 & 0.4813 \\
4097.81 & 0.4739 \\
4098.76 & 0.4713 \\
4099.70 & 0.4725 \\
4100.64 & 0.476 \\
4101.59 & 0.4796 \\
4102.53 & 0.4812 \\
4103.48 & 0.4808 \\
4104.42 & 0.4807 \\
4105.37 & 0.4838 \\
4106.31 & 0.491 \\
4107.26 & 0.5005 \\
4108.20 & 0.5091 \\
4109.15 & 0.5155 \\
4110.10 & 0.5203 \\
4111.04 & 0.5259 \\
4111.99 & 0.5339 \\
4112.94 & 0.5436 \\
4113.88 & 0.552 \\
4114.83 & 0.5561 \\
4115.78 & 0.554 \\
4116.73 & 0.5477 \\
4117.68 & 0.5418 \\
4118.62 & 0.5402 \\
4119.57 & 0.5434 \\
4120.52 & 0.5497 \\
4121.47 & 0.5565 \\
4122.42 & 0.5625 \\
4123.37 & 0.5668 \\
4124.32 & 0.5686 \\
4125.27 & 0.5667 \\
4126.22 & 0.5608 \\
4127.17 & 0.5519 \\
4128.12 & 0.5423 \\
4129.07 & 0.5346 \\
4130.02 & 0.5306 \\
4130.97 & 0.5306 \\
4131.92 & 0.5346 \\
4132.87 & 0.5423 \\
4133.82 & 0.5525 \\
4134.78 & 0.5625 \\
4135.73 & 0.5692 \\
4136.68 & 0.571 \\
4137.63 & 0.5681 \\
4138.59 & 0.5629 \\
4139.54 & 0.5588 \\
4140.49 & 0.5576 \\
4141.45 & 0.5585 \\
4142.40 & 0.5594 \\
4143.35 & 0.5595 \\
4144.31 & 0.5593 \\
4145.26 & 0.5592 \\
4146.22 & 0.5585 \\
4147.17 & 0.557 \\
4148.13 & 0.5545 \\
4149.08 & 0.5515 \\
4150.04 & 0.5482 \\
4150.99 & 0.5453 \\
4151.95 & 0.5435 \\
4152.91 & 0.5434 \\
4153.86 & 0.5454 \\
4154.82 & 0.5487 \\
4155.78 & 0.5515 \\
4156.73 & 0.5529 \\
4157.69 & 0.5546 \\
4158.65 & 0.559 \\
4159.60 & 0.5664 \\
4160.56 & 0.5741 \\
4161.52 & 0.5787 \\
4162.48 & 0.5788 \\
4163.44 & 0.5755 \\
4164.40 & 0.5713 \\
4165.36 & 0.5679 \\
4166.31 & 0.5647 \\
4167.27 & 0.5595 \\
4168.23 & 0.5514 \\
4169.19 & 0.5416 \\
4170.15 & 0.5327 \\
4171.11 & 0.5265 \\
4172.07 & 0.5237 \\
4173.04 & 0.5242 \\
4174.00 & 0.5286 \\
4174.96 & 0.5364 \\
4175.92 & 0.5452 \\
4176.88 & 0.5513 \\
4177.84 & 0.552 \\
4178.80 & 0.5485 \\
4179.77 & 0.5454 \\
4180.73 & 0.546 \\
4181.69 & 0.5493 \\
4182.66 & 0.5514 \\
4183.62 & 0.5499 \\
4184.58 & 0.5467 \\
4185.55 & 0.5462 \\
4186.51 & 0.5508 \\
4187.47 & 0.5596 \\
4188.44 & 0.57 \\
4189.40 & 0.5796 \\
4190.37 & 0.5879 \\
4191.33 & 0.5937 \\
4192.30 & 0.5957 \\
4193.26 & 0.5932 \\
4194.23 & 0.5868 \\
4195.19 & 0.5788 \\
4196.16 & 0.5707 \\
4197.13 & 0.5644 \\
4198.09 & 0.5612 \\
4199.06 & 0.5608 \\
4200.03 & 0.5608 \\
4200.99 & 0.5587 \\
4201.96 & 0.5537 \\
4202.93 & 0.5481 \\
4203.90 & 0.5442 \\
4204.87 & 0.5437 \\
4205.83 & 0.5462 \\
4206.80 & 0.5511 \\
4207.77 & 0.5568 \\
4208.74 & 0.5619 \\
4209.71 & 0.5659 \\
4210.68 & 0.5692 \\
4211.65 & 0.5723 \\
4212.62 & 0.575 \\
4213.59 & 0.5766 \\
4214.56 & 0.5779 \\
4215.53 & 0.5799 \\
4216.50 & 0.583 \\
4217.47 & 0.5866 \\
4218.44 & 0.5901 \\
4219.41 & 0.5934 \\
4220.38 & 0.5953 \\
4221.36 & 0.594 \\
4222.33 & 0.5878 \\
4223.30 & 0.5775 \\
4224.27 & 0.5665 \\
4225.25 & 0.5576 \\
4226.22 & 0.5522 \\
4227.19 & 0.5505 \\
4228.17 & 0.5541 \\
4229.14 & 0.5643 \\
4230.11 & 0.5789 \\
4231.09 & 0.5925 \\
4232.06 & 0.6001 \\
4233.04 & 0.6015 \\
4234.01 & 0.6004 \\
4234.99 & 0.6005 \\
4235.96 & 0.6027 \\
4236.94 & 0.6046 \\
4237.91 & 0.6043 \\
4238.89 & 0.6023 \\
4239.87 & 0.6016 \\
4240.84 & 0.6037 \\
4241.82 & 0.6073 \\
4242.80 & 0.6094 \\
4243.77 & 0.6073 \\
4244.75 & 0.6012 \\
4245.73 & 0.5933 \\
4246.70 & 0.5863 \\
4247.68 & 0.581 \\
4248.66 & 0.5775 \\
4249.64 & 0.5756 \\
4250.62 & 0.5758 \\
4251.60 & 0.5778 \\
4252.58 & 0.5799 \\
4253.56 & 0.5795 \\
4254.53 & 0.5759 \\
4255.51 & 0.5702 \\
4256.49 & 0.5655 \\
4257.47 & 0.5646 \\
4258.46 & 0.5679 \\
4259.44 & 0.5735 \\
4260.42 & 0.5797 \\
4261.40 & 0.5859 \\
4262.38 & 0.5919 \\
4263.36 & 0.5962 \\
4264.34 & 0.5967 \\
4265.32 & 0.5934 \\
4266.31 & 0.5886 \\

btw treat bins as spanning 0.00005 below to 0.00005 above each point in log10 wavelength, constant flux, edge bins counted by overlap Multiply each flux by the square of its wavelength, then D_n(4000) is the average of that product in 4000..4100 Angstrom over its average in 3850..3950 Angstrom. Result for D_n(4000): 1.33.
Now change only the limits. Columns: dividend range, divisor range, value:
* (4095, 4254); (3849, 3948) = 1.41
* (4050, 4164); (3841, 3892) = 1.36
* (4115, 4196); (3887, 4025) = 1.29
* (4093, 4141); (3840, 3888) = 1.32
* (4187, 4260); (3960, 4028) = 1.28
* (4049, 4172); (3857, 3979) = 1.37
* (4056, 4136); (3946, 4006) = 1.23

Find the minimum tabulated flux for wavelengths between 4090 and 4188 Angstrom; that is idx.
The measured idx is 0.4713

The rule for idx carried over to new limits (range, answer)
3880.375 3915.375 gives 0.4065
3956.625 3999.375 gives 0.3157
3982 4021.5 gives 0.4923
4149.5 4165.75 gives 0.5434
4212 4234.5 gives 0.5505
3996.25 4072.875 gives 0.5423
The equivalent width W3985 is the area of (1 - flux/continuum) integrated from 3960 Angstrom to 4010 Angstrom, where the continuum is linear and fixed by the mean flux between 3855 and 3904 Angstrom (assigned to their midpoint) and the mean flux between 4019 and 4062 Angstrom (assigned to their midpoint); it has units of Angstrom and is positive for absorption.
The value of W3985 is 5.2 Angstrom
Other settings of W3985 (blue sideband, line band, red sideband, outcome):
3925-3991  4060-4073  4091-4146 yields -2.0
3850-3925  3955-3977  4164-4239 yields 4.9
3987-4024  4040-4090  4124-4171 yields 0.5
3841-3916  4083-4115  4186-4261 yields 1.5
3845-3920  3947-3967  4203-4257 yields 2.3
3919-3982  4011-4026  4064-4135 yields -3.8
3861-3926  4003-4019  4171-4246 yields -2.6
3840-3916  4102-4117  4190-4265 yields 0.6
